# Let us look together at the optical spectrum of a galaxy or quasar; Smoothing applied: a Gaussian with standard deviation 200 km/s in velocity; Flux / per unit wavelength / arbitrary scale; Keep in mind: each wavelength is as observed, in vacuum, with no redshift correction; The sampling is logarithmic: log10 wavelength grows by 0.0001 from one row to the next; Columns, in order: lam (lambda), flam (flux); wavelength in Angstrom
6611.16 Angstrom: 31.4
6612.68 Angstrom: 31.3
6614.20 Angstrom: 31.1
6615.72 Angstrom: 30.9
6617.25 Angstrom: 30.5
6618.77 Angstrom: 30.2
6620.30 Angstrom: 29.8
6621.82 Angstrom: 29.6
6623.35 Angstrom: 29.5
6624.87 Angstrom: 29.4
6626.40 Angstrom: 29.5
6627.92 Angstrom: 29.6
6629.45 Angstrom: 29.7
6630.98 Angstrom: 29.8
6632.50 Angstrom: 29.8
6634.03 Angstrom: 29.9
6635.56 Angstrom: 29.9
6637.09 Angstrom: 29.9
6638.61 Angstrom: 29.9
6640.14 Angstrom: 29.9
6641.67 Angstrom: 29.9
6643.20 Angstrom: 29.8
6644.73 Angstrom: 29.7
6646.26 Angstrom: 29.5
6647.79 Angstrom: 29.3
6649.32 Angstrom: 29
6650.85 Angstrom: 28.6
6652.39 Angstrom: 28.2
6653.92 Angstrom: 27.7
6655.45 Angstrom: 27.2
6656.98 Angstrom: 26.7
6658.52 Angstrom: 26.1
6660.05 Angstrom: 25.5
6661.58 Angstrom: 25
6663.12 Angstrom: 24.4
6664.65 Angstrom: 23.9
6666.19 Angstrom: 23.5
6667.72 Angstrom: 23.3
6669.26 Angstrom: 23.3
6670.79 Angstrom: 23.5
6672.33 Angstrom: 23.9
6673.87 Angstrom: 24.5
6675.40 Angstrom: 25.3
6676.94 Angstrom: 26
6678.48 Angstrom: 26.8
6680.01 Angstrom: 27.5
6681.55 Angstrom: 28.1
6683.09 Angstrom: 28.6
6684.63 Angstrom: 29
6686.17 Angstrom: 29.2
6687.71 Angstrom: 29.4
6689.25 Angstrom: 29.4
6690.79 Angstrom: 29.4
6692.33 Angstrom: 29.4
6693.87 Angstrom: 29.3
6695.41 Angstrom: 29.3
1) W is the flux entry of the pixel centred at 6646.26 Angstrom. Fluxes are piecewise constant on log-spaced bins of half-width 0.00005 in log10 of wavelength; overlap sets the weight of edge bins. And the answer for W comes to 29.5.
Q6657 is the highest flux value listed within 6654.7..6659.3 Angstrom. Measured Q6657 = 27.2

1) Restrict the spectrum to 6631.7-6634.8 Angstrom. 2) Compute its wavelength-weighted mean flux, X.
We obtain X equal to 29.9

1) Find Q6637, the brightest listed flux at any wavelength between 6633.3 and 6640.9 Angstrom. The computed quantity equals 29.9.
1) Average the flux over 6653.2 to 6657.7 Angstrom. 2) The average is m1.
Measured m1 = 27.2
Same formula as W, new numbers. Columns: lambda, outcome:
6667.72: 23.3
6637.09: 29.9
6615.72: 30.9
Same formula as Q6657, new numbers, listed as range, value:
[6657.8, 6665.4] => 26.1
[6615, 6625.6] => 30.9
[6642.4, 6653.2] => 29.8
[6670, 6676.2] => 25.3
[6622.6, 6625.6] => 29.5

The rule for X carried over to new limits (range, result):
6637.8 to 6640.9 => 30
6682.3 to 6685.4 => 28.8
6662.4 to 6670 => 23.7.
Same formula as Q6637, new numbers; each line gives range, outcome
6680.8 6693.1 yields 29.4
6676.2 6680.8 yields 27.5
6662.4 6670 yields 24.4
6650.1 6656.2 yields 28.6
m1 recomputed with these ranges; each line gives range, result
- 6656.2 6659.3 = 26.4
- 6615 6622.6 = 30.2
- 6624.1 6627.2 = 29.5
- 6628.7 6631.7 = 29.7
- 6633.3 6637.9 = 29.9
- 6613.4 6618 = 30.8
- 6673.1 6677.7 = 25.3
